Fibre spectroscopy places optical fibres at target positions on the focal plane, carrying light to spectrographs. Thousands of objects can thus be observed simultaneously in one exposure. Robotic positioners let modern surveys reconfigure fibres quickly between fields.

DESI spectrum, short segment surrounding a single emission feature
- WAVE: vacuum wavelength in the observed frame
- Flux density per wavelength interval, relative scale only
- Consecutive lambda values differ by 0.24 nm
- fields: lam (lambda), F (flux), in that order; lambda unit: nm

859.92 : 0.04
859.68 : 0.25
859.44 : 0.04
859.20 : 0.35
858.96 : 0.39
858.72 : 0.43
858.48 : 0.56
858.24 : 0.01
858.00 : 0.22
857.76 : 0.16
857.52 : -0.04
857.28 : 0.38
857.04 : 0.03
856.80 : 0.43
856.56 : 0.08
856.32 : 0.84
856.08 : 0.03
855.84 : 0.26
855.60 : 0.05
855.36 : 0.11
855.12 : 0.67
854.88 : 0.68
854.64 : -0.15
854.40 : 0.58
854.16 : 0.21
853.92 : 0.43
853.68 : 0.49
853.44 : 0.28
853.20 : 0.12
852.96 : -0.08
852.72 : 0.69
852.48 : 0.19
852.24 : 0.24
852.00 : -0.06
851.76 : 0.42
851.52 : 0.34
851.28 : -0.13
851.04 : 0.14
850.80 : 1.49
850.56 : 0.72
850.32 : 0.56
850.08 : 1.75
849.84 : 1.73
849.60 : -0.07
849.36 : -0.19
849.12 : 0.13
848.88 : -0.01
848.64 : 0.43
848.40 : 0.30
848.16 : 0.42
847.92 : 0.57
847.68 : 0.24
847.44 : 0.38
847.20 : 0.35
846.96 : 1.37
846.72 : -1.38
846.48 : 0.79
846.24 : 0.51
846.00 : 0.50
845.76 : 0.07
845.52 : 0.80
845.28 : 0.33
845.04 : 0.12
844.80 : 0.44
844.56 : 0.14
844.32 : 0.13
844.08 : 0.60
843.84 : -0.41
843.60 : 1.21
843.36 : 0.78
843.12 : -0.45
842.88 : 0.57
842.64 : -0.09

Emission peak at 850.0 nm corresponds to H-gamma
